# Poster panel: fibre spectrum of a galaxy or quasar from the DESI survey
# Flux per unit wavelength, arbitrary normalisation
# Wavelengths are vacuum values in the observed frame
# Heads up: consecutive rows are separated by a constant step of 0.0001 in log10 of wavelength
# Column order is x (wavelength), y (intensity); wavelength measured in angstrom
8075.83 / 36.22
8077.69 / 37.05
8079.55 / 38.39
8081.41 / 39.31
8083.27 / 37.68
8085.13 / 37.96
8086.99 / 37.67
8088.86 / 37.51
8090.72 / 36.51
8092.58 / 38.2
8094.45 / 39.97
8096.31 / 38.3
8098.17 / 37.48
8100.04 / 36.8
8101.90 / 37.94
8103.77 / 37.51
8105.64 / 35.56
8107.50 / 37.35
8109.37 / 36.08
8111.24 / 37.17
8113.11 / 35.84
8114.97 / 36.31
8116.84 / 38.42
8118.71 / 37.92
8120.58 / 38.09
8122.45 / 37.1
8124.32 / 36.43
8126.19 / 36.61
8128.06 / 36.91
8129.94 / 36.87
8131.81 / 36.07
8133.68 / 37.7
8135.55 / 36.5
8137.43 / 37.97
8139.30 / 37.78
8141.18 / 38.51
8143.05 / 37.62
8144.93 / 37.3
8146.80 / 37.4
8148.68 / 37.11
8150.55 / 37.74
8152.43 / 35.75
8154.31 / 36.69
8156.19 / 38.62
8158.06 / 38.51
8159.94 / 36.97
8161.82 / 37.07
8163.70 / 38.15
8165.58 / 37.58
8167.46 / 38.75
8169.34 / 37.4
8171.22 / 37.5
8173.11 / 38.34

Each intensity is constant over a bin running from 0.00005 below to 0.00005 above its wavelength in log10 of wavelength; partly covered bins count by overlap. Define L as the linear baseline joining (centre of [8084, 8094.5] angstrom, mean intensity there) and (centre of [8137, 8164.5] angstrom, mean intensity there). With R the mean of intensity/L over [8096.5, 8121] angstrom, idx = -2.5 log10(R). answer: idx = 0.017 mag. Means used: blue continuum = 37.8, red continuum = 37.5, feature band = 37.1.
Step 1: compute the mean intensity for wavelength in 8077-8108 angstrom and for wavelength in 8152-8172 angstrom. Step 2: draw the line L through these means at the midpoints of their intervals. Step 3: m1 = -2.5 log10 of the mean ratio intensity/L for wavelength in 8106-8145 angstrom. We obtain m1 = 0.02 mag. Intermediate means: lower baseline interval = 37.7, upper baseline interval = 37.6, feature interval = 37.1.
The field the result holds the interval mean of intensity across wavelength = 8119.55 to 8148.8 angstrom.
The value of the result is 37.2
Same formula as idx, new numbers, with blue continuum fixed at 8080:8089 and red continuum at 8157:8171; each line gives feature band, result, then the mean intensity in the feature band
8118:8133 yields 0.027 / 37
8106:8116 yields 0.042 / 36.5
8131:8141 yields 0.017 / 37.3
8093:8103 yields -0.002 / 38.1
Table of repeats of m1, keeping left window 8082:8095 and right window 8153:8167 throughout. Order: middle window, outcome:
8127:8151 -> 0.01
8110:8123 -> 0.02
